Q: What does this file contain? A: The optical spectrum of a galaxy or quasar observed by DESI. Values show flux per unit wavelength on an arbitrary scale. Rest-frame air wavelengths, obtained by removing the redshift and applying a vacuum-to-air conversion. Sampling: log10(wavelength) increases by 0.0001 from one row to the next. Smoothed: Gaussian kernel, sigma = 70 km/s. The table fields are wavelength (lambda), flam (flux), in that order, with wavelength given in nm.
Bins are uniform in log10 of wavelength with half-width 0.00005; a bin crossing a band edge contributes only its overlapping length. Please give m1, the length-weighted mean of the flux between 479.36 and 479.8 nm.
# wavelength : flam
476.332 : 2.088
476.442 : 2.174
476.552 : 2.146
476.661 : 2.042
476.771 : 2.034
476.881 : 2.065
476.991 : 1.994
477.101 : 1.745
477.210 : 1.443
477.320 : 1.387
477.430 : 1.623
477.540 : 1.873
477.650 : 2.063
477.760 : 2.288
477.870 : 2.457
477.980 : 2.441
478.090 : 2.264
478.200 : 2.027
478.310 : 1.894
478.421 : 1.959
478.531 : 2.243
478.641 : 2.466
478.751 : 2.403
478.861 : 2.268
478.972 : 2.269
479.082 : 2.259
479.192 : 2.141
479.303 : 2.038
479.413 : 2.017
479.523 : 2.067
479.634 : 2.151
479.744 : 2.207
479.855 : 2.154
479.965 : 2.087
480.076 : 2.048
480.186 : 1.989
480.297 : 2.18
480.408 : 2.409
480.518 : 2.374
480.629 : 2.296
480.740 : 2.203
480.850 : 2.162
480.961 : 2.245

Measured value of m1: 2.11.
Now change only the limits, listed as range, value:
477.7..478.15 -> 2.36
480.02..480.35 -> 2.07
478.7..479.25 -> 2.26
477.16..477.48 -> 1.48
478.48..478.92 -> 2.35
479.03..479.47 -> 2.11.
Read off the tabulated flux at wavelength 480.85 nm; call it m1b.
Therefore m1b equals 2.162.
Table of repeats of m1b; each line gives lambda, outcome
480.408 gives 2.409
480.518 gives 2.374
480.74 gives 2.203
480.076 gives 2.048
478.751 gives 2.403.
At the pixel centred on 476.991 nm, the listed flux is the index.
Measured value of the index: 1.994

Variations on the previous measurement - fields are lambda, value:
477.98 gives 2.441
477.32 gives 1.387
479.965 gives 2.087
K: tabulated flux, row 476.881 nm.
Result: 2.065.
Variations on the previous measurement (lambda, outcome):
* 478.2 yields 2.027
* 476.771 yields 2.034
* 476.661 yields 2.042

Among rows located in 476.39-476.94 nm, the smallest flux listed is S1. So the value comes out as 2.034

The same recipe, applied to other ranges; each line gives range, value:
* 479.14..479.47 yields 2.017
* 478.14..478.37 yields 1.894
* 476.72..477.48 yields 1.387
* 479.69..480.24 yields 1.989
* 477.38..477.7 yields 1.623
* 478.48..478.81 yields 2.243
